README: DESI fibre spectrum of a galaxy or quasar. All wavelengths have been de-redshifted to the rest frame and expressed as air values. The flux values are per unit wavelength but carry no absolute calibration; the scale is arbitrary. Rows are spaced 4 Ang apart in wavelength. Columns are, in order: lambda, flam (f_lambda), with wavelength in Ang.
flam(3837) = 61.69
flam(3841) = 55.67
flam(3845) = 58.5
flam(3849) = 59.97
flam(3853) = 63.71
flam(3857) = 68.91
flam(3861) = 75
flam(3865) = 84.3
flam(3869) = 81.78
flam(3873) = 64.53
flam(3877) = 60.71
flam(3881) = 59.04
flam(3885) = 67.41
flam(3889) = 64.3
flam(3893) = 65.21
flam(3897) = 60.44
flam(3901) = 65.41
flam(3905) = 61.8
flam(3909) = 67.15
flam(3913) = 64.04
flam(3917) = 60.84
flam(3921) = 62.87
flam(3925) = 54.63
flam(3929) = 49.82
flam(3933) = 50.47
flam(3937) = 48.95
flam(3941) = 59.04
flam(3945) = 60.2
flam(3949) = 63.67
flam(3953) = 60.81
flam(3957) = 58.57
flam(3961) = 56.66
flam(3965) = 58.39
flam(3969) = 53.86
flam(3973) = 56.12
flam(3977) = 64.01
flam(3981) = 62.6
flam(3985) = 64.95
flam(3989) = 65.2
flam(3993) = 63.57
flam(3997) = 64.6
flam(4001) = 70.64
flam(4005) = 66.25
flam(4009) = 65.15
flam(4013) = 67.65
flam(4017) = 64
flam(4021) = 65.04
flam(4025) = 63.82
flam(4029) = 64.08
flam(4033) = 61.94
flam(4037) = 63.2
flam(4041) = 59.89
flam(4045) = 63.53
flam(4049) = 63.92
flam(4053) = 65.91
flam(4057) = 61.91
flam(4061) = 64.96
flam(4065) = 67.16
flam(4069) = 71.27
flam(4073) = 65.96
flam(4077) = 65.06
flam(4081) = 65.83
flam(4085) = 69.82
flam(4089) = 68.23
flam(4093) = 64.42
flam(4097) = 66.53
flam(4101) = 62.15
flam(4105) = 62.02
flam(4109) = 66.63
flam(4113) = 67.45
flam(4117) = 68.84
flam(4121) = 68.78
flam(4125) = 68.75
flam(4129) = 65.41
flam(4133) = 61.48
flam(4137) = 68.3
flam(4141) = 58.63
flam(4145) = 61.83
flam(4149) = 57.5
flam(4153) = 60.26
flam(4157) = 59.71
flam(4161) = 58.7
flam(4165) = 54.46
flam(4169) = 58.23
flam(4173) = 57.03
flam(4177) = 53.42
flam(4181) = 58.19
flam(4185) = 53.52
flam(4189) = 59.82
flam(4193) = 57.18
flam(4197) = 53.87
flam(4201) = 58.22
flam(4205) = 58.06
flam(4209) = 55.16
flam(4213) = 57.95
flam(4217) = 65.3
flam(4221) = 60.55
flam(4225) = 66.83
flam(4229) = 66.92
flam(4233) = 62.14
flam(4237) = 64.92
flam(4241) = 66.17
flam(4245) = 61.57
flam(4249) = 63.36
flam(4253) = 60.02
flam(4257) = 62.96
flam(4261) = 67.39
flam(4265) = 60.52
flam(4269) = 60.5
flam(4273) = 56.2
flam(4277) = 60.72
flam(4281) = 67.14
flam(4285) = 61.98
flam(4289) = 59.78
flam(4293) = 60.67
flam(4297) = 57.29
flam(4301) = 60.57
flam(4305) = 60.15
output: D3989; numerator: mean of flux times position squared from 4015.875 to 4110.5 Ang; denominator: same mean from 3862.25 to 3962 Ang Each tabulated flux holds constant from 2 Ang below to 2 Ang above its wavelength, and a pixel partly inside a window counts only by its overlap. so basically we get 1.1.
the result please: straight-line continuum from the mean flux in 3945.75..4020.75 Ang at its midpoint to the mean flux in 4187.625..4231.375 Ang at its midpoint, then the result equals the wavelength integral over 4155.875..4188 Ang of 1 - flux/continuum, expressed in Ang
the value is 2.0 Ang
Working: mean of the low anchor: 62.6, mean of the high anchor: 60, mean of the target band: 56.7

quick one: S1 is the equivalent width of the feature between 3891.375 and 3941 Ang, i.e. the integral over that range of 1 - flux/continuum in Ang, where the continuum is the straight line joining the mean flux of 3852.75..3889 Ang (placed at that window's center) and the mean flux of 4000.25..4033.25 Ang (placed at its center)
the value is 6.5 Ang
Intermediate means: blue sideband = 69.5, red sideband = 65.4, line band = 59.2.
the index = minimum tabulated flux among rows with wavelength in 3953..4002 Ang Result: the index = 53.86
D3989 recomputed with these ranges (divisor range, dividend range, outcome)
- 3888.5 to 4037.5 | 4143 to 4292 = 1.11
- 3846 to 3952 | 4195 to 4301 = 1.15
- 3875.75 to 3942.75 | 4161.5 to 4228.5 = 1.12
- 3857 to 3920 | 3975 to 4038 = 1.03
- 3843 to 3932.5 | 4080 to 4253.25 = 1.11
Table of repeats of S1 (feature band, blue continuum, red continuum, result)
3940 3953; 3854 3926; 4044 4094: 1.0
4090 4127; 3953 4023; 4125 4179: -3.4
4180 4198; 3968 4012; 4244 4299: 1.6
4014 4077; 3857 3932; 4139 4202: -3.8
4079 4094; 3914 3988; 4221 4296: -1.8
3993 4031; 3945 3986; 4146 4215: -4.0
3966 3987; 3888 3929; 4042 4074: 1.1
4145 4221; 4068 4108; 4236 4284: 7.5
